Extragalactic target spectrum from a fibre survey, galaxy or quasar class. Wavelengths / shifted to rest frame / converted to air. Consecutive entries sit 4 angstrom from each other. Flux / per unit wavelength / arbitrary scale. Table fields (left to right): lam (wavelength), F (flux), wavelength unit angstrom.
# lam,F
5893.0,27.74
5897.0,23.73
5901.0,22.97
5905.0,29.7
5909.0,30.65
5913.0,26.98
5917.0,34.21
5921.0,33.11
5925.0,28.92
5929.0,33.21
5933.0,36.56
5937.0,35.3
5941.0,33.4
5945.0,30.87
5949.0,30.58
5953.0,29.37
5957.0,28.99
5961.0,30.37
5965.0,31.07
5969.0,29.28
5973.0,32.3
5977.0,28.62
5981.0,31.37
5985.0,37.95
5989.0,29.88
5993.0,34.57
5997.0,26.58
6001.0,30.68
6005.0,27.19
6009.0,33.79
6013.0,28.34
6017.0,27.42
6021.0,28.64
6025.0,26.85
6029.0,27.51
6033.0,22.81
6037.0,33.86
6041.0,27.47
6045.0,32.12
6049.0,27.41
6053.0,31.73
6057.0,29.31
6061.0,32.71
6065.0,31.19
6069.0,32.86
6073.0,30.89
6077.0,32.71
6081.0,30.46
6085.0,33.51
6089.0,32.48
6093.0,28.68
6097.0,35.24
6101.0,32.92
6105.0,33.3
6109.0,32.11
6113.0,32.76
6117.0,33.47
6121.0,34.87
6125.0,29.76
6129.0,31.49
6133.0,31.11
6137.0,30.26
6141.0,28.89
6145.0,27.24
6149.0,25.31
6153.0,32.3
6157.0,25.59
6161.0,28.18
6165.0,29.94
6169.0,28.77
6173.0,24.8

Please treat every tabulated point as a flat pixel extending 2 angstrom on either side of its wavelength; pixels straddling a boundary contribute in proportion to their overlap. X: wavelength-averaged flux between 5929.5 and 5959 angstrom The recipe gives 32.2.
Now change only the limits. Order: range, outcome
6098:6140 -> 32.2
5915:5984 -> 31.7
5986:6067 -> 29.6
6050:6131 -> 32.1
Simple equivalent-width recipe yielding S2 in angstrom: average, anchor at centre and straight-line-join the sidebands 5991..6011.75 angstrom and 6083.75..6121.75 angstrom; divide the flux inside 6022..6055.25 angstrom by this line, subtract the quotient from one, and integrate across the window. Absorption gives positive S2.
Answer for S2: 2.80 angstrom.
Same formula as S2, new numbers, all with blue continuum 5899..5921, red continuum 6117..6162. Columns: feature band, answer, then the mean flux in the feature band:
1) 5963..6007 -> -2.1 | 30.9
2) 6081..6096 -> -1.0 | 31.7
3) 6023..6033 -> 1.1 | 26.3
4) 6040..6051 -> 0.2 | 29.1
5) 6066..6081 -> -1.1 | 31.9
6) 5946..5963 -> -0.3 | 29.9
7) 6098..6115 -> -1.9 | 32.9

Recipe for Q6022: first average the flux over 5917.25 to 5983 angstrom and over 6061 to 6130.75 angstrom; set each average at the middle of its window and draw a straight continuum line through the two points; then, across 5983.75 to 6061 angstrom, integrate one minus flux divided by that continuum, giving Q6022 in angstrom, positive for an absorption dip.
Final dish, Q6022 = 5.4 angstrom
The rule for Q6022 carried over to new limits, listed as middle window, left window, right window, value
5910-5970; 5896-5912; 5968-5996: -4.77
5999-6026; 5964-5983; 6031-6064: 0.92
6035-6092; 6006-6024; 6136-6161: -4.78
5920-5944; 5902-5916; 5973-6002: -2.88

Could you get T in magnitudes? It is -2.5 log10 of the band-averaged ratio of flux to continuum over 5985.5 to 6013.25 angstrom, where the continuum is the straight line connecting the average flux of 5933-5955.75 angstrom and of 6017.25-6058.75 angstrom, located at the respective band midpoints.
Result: -0.02 mag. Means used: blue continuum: 32.2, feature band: 30.7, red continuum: 28.7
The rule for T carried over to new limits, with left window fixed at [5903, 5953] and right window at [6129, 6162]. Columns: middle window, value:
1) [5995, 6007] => 0.10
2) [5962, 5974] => 0.02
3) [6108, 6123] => -0.14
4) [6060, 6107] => -0.09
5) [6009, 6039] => 0.08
